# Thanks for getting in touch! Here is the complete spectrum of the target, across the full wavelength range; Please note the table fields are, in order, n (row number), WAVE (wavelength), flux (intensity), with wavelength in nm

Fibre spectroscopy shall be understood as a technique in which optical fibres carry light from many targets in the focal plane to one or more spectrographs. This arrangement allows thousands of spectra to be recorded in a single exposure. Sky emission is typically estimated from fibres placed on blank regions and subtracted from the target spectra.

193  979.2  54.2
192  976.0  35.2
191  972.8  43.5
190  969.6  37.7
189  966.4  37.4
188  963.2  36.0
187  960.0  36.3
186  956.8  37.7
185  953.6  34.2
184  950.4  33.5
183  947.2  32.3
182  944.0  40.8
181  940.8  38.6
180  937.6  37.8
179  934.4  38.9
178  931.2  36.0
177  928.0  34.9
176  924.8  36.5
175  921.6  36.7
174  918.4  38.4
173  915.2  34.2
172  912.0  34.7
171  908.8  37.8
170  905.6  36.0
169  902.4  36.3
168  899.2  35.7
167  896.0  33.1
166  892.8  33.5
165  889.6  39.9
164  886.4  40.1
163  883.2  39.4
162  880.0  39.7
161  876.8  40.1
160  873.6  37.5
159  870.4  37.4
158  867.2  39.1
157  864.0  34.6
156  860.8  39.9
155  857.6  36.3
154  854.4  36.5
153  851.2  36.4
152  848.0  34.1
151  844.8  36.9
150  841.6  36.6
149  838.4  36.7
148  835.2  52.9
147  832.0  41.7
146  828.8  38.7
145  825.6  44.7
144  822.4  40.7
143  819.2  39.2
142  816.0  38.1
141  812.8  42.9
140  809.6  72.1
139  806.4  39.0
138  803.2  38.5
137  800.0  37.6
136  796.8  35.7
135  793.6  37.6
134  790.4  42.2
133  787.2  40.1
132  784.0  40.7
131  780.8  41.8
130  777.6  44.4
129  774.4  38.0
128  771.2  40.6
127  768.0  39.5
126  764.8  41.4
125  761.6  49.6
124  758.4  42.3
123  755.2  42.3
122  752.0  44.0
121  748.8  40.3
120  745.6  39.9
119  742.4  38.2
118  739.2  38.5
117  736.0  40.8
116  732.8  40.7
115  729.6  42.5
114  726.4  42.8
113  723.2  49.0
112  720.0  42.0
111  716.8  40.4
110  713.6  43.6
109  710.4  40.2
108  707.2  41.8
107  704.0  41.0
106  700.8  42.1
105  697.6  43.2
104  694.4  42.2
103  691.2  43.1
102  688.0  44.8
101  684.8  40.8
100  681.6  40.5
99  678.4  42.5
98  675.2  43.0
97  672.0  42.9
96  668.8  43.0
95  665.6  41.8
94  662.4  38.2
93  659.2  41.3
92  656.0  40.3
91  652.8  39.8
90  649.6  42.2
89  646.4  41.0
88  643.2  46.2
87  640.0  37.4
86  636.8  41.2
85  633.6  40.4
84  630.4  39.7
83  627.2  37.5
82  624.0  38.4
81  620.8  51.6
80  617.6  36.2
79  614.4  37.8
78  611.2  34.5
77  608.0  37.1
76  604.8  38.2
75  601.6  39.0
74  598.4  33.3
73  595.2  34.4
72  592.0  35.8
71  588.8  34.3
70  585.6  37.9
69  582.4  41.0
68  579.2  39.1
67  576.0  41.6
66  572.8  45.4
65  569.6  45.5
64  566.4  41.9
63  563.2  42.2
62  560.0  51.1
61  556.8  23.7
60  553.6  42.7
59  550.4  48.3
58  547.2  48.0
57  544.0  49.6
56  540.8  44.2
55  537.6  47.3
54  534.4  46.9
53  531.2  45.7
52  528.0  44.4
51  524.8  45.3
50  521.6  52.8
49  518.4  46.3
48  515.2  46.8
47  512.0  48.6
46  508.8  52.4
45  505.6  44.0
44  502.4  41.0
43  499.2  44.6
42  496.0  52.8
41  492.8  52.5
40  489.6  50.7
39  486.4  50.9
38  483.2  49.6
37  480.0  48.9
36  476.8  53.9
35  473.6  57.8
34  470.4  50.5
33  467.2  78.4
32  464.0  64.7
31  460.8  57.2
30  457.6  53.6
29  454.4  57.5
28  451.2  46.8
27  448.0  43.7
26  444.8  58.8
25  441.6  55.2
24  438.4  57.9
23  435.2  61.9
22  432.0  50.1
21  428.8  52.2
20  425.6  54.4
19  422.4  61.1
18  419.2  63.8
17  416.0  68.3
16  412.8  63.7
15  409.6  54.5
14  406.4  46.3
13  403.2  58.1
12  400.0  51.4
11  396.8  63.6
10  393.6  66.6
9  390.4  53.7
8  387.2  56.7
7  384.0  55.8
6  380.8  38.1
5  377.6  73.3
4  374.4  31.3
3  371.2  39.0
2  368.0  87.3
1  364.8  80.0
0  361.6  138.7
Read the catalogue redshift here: 0.67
